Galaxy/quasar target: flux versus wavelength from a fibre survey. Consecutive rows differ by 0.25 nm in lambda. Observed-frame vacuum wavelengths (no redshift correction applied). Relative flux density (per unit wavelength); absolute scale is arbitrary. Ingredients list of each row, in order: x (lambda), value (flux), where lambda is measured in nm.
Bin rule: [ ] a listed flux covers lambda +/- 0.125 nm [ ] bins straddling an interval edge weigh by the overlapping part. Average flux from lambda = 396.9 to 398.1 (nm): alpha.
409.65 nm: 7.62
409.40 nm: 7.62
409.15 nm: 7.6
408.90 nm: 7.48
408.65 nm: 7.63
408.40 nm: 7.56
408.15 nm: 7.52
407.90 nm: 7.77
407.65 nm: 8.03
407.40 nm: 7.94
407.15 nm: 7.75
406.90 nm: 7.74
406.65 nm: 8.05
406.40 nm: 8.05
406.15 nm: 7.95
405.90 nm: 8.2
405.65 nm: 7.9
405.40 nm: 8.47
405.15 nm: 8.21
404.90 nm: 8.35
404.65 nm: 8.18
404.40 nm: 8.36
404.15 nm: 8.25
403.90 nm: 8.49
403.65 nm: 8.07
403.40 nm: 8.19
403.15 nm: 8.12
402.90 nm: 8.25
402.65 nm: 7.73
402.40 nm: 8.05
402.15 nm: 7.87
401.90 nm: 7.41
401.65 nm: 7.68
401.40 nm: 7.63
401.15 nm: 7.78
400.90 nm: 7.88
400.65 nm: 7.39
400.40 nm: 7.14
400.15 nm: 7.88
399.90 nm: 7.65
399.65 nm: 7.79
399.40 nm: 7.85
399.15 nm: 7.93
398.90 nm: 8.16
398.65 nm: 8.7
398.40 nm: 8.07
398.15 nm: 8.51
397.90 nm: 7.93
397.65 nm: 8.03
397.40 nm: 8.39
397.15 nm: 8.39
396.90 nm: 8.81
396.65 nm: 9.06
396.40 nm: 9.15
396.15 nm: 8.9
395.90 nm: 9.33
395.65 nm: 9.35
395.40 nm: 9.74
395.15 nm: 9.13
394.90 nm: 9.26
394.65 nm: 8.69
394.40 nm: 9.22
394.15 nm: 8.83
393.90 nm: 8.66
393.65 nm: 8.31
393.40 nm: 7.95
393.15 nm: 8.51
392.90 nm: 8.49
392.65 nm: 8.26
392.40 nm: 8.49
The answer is 8.27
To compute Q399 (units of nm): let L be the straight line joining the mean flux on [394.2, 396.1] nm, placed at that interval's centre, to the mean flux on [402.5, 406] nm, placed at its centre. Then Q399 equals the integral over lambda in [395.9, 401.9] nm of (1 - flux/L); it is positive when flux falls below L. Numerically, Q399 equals 0.46 nm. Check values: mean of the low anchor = 9.22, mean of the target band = 8.13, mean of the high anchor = 8.2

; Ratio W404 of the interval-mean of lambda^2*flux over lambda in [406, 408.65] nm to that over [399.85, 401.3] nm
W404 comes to 1.1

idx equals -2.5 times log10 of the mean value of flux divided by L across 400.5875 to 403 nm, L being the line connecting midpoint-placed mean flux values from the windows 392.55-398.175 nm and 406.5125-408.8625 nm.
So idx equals 0.06 mag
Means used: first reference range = 8.74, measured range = 7.77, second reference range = 7.77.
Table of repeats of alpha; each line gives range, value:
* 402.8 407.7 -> 8.13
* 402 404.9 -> 8.14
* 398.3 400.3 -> 7.99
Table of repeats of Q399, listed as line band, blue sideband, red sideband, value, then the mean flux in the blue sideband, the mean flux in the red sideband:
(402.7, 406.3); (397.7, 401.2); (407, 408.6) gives -0.18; 7.91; 7.76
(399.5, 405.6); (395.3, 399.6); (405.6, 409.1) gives 0.17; 8.59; 7.82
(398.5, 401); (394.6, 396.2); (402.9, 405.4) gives 0.26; 9.24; 8.26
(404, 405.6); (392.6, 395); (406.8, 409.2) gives -0.08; 8.62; 7.7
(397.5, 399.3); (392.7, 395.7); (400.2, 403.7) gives 0.02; 8.82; 7.8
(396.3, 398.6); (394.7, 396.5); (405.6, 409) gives 0.14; 9.24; 7.83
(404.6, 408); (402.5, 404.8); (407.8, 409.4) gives -0.08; 8.18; 7.59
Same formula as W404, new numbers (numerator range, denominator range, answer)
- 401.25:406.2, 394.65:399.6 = 0.96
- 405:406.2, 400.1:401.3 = 1.10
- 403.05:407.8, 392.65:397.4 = 0.97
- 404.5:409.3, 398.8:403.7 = 1.04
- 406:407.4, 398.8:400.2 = 1.04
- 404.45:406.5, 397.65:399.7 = 1.04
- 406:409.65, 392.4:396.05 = 0.94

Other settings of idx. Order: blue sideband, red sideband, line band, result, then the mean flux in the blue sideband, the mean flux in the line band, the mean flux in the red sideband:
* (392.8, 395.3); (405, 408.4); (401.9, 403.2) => 0.04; 8.72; 7.94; 7.96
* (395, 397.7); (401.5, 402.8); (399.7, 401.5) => 0.06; 8.96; 7.63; 7.76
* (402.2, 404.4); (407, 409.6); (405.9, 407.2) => -0.01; 8.15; 7.95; 7.69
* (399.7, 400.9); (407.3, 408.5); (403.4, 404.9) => -0.08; 7.57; 8.27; 7.76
